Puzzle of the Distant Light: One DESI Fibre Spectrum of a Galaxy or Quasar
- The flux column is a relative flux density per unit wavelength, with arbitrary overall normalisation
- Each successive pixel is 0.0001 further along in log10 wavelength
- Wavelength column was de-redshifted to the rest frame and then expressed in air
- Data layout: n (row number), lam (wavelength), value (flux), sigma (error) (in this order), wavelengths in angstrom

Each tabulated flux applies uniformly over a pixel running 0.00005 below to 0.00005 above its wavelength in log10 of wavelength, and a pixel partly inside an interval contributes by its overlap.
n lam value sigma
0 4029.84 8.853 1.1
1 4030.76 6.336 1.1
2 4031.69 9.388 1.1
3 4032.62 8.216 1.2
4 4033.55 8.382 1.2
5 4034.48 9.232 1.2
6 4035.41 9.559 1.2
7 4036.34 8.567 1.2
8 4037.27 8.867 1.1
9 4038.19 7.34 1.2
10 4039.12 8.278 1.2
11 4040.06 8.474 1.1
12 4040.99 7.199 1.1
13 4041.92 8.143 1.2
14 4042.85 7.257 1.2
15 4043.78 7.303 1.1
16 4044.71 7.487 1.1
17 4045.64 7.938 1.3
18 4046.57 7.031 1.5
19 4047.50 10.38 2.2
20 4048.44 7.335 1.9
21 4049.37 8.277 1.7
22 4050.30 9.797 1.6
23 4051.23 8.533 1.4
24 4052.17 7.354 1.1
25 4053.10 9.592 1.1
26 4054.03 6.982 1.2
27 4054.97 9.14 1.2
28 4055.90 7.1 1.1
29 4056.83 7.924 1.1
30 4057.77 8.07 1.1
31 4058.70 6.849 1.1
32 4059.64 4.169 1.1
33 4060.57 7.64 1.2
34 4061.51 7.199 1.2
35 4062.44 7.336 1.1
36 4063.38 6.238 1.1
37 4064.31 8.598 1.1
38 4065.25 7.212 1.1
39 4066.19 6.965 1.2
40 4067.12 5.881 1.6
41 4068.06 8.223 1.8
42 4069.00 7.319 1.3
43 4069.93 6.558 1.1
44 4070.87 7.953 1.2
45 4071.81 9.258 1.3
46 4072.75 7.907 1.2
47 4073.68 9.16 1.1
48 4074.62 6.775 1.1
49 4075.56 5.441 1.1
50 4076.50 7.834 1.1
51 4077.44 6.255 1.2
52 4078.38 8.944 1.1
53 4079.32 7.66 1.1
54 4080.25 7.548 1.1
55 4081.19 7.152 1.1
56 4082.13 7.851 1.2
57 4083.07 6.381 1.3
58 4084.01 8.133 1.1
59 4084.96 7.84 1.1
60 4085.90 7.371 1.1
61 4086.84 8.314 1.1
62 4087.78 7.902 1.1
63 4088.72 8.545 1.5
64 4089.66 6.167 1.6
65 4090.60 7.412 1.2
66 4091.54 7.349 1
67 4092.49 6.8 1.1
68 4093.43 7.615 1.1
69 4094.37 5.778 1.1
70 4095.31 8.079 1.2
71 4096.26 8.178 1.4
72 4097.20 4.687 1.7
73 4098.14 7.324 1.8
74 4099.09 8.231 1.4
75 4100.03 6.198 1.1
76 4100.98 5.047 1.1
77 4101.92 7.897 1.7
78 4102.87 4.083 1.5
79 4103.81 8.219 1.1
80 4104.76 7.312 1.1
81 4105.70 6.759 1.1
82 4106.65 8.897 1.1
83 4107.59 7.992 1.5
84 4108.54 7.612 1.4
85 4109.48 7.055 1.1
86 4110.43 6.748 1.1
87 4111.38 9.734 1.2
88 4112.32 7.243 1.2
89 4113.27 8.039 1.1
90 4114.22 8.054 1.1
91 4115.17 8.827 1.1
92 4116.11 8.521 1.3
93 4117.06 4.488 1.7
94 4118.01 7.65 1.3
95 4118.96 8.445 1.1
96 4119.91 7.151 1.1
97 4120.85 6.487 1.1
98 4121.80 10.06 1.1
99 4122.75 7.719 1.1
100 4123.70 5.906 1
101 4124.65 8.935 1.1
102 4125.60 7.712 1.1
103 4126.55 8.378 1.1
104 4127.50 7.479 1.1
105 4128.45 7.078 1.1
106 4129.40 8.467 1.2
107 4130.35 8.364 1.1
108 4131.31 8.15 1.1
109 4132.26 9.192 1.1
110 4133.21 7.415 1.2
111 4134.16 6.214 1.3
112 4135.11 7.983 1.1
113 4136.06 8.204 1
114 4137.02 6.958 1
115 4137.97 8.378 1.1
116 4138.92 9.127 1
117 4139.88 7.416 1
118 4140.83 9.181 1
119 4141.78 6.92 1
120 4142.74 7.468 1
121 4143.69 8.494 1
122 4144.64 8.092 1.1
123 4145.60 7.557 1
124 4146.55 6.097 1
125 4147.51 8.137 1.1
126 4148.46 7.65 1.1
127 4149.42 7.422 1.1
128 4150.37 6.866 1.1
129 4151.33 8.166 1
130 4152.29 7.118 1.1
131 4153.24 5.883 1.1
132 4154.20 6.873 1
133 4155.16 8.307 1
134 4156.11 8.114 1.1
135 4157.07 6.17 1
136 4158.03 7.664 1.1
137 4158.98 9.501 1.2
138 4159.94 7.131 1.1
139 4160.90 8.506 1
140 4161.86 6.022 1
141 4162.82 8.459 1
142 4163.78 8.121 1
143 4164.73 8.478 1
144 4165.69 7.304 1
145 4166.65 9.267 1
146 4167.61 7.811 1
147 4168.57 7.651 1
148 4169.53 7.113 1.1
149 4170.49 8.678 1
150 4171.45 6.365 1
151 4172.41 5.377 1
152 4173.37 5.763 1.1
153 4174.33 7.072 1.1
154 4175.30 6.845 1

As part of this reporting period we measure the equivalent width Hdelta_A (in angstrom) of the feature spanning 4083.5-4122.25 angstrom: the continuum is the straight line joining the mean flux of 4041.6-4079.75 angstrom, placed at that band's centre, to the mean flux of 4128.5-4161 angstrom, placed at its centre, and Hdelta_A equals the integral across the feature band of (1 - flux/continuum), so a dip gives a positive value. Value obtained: 1.3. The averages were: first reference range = 7.63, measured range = 7.42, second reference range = 7.72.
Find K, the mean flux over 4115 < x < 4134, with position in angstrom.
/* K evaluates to 7.78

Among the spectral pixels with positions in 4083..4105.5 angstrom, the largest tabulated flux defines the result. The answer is 8.545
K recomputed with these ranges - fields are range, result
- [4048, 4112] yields 7.44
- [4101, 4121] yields 7.45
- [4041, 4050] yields 7.91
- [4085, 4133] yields 7.52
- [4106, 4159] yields 7.73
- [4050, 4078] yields 7.5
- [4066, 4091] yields 7.52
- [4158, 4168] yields 8.05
